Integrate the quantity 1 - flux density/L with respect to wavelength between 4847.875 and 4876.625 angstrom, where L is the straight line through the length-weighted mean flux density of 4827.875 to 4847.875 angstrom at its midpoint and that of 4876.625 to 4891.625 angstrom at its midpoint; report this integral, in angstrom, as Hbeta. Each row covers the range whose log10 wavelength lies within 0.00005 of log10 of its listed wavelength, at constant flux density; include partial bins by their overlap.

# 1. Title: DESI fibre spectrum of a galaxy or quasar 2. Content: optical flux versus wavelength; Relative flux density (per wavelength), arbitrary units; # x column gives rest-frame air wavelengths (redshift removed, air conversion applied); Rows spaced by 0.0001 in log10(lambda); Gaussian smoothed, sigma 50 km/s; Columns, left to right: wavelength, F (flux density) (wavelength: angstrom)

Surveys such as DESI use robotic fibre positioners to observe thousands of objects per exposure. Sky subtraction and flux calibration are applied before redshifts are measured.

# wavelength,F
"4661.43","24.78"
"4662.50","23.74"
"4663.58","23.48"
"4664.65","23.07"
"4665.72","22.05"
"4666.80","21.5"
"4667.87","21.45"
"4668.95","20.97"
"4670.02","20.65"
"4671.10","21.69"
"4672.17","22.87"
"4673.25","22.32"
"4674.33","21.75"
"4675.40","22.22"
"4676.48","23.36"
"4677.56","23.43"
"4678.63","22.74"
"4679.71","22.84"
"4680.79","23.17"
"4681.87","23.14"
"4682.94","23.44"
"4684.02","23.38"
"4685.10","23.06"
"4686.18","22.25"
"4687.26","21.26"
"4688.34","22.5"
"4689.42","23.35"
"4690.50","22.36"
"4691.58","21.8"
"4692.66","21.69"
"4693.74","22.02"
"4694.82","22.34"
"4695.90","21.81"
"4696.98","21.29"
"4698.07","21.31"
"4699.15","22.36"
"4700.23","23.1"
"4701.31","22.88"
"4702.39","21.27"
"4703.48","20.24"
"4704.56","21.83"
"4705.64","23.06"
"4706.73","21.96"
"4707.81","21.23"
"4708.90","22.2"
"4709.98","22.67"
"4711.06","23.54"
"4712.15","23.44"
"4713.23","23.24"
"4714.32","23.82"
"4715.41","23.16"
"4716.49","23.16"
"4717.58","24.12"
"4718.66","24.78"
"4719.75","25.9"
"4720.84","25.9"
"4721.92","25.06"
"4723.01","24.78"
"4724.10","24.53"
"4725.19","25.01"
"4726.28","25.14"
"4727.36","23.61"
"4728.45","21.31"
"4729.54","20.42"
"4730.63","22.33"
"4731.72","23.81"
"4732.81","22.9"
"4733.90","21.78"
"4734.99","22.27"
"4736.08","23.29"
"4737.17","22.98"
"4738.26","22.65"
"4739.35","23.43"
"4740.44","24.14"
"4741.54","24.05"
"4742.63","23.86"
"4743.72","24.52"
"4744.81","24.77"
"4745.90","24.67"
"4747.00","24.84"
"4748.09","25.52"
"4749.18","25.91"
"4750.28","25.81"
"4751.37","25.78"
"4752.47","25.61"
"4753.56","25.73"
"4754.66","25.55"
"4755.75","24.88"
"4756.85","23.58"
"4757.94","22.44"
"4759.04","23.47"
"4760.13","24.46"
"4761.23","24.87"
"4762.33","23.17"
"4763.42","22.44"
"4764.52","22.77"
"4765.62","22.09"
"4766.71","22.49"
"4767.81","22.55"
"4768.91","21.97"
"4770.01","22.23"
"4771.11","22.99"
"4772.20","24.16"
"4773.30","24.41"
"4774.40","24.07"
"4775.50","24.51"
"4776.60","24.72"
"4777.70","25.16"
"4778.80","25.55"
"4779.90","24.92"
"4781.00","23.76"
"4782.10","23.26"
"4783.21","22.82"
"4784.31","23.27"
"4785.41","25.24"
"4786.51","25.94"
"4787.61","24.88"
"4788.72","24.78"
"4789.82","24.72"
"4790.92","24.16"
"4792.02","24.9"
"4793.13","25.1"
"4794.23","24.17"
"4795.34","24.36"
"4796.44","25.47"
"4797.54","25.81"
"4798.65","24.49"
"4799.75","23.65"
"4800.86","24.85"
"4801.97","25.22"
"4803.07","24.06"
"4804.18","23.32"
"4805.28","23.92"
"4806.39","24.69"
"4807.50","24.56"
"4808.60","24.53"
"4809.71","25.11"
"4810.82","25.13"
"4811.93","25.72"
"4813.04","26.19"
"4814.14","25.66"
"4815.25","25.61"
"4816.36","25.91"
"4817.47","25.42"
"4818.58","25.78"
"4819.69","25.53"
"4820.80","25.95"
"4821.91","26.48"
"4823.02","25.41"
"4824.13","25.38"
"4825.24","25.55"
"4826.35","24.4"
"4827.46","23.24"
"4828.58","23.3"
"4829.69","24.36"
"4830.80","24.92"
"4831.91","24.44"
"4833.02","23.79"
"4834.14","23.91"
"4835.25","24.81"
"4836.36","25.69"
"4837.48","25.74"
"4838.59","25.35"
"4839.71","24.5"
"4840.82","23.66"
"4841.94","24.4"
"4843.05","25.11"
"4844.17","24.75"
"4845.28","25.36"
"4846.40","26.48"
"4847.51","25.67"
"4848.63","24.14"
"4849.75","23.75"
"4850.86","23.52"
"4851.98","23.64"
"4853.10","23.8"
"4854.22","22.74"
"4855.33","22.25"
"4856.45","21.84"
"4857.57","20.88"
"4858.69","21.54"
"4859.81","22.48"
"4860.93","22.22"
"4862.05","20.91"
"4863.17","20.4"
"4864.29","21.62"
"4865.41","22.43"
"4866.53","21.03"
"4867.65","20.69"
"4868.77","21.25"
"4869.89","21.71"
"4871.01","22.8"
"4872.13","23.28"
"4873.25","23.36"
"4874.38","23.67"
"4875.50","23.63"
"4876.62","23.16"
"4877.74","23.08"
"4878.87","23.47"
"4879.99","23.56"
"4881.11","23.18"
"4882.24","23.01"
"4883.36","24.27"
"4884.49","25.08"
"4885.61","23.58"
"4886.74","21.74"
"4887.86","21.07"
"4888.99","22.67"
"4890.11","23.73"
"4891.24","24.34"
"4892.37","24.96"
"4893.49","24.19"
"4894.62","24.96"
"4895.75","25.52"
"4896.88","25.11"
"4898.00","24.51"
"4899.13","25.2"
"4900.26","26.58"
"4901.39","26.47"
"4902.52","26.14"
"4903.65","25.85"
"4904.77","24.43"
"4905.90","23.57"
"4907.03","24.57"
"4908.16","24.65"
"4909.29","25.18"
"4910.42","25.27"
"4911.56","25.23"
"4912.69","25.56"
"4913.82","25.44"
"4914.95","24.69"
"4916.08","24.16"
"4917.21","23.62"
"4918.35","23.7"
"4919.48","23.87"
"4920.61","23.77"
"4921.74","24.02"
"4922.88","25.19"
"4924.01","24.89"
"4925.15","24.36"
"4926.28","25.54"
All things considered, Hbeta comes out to 1.9 angstrom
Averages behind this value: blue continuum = 24.8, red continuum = 23.3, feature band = 22.4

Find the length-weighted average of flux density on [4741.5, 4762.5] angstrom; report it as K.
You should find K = 24.7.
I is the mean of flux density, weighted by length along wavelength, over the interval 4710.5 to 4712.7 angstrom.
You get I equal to 23.5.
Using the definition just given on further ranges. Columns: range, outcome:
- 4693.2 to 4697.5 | 21.9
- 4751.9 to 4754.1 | 25.7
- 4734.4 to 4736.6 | 22.8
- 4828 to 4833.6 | 24.1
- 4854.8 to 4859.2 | 21.6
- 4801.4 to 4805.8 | 24.2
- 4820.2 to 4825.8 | 25.8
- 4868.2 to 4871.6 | 22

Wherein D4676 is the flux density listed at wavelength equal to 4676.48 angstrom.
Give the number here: 23.36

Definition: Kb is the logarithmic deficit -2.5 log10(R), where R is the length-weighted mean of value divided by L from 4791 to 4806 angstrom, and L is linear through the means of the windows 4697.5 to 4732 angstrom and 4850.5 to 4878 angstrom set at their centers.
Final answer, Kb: -0.086 mag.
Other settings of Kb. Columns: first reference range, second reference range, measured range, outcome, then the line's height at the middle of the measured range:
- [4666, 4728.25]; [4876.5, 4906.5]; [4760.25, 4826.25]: -0.05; 23.5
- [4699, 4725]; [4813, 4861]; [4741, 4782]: -0.02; 23.8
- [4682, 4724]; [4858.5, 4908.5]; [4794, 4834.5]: -0.07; 23.2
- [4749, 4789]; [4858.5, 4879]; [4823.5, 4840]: -0.08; 22.9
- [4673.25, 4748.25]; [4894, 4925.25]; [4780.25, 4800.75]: -0.03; 23.8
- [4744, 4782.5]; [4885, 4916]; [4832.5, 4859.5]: 0.02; 24.4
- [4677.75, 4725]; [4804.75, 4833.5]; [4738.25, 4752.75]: -0.05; 23.7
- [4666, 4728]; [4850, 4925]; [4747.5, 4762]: -0.08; 23.1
